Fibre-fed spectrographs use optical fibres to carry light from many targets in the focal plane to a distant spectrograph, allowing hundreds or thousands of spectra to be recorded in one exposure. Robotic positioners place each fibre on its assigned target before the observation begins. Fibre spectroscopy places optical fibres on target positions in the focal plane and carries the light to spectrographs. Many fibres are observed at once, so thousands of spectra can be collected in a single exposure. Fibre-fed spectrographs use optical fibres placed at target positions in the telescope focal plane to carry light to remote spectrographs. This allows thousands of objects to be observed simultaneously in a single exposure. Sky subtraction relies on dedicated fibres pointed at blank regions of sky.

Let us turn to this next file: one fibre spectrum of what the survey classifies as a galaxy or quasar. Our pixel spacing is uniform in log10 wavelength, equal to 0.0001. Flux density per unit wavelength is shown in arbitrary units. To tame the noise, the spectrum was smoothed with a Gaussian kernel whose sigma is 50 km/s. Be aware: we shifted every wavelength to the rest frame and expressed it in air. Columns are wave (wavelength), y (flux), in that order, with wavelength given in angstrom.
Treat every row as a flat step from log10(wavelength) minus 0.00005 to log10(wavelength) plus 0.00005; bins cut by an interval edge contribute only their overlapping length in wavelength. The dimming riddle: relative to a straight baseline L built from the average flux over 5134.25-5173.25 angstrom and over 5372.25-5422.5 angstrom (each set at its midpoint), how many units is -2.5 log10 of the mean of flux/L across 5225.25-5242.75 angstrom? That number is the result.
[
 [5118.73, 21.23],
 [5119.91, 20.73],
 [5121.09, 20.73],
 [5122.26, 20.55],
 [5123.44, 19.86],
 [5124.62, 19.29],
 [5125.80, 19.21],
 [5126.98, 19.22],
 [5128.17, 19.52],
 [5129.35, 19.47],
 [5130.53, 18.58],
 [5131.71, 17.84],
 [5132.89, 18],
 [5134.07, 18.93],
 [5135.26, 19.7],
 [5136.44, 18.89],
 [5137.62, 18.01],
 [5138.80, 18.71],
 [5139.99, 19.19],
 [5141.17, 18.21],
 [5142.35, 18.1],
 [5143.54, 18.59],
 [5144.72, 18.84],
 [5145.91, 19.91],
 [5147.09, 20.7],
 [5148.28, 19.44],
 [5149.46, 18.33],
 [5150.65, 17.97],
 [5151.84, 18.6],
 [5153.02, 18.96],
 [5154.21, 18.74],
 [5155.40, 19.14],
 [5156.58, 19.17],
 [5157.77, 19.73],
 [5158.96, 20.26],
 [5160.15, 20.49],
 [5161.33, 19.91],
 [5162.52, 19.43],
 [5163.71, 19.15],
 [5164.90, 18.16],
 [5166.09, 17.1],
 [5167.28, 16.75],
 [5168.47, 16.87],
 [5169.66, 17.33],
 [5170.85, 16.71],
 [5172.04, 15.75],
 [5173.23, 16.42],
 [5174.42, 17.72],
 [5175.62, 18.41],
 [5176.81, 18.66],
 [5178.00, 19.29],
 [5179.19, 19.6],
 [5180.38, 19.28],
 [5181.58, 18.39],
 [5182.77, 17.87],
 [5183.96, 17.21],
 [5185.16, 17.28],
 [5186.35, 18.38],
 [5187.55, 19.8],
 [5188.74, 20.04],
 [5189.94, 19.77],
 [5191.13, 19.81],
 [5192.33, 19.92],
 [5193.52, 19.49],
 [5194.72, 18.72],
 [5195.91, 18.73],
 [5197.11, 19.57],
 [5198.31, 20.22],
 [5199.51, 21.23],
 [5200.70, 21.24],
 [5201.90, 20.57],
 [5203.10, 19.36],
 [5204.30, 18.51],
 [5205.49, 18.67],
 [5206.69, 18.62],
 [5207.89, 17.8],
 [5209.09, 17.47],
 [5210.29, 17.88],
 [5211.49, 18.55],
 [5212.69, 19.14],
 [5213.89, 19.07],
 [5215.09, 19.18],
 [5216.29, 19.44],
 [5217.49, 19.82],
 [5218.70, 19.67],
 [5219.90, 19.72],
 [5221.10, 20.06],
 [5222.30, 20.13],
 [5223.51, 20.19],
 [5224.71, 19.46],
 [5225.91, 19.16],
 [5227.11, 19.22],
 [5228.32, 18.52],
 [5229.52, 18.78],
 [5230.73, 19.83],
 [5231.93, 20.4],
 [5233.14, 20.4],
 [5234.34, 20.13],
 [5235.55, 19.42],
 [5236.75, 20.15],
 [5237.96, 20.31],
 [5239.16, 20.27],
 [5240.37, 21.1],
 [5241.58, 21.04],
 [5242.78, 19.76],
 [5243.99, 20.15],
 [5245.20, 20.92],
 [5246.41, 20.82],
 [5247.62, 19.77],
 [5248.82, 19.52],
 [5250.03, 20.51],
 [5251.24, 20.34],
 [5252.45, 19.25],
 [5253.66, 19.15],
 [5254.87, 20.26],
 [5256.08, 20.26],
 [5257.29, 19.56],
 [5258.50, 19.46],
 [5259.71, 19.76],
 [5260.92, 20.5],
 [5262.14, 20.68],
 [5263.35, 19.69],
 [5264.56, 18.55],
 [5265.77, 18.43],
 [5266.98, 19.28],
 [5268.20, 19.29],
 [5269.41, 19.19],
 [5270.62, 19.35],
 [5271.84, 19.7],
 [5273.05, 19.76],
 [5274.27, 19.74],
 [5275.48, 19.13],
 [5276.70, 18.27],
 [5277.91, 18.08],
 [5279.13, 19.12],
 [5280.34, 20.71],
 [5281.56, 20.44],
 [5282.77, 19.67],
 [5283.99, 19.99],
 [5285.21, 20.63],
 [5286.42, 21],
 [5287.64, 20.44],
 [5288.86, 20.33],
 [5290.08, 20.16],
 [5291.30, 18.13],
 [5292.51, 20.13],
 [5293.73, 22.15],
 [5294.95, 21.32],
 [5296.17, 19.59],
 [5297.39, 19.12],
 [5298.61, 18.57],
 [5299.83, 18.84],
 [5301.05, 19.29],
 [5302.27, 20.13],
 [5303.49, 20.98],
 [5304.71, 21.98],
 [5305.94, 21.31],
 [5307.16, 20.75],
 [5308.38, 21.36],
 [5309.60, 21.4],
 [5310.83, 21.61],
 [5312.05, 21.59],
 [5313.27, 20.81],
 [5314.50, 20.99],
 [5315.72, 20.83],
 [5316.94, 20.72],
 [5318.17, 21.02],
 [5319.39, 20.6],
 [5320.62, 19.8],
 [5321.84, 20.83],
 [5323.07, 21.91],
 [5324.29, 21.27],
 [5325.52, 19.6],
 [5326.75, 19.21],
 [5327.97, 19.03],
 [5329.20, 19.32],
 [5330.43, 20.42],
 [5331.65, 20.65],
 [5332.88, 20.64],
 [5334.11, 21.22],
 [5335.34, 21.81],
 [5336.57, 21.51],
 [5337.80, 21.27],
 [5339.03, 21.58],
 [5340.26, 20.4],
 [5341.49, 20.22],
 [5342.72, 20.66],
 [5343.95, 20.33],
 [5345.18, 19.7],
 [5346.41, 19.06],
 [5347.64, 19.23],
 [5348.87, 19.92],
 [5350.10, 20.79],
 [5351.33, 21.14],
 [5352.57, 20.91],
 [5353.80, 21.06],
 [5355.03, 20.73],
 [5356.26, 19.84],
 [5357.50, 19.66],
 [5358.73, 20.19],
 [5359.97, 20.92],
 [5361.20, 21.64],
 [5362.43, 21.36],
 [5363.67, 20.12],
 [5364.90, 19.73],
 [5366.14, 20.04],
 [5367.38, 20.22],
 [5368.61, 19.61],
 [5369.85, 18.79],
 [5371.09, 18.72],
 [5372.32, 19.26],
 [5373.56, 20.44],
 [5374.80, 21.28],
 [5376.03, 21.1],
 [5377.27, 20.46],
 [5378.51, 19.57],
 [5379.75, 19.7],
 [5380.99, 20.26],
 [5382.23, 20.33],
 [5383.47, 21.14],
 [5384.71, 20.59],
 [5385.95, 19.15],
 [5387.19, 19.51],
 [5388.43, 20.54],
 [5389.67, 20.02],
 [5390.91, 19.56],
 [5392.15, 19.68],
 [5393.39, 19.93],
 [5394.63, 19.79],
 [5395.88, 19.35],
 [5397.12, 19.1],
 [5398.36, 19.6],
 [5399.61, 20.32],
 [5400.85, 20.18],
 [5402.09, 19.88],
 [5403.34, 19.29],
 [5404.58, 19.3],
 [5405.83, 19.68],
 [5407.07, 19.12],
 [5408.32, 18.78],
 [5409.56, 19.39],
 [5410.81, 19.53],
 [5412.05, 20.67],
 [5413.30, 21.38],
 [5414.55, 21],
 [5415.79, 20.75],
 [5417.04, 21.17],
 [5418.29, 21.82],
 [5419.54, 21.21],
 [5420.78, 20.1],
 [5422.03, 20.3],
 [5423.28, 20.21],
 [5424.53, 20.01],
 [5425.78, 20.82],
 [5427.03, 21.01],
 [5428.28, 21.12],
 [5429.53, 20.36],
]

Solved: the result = -0.04 mag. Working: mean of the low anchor 18.6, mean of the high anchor 20.1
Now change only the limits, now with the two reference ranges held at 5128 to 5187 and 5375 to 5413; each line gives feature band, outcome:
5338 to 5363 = -0.05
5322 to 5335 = -0.05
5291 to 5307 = -0.05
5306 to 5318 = -0.09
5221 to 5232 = -0.03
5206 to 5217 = 0.02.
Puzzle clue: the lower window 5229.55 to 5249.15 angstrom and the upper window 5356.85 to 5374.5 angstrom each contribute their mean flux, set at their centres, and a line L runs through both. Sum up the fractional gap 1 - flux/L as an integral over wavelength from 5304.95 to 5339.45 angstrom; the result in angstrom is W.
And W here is -1.2 angstrom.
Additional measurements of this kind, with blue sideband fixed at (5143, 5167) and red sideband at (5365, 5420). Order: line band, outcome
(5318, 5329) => -0.3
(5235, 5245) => -0.5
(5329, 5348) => -0.7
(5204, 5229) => 0.4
